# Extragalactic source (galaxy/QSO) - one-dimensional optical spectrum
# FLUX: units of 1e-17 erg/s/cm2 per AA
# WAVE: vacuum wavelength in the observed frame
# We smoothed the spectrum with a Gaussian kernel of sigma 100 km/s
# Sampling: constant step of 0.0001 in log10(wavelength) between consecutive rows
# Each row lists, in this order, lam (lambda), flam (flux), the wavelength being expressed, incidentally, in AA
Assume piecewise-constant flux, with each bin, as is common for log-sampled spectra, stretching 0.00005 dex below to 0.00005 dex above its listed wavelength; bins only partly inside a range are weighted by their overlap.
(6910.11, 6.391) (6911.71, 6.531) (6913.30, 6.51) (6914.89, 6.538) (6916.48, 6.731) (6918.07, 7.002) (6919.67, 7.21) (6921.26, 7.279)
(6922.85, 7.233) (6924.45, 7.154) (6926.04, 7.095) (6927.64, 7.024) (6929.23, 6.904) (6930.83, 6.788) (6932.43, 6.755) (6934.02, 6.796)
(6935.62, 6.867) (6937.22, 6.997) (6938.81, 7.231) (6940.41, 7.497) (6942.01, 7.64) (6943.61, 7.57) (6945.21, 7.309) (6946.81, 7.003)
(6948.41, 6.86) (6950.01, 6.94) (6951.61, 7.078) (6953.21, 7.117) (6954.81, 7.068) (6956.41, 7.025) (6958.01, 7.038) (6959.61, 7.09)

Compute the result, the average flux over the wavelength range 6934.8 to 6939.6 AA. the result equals 7.03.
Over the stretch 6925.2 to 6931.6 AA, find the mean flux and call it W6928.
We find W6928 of 6.96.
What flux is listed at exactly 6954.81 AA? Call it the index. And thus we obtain 7.068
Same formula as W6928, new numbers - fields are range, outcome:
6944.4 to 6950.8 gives 7.03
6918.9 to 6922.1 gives 7.26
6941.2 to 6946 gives 7.5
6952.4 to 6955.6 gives 7.1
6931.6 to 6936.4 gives 6.8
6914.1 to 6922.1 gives 6.96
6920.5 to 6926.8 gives 7.19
